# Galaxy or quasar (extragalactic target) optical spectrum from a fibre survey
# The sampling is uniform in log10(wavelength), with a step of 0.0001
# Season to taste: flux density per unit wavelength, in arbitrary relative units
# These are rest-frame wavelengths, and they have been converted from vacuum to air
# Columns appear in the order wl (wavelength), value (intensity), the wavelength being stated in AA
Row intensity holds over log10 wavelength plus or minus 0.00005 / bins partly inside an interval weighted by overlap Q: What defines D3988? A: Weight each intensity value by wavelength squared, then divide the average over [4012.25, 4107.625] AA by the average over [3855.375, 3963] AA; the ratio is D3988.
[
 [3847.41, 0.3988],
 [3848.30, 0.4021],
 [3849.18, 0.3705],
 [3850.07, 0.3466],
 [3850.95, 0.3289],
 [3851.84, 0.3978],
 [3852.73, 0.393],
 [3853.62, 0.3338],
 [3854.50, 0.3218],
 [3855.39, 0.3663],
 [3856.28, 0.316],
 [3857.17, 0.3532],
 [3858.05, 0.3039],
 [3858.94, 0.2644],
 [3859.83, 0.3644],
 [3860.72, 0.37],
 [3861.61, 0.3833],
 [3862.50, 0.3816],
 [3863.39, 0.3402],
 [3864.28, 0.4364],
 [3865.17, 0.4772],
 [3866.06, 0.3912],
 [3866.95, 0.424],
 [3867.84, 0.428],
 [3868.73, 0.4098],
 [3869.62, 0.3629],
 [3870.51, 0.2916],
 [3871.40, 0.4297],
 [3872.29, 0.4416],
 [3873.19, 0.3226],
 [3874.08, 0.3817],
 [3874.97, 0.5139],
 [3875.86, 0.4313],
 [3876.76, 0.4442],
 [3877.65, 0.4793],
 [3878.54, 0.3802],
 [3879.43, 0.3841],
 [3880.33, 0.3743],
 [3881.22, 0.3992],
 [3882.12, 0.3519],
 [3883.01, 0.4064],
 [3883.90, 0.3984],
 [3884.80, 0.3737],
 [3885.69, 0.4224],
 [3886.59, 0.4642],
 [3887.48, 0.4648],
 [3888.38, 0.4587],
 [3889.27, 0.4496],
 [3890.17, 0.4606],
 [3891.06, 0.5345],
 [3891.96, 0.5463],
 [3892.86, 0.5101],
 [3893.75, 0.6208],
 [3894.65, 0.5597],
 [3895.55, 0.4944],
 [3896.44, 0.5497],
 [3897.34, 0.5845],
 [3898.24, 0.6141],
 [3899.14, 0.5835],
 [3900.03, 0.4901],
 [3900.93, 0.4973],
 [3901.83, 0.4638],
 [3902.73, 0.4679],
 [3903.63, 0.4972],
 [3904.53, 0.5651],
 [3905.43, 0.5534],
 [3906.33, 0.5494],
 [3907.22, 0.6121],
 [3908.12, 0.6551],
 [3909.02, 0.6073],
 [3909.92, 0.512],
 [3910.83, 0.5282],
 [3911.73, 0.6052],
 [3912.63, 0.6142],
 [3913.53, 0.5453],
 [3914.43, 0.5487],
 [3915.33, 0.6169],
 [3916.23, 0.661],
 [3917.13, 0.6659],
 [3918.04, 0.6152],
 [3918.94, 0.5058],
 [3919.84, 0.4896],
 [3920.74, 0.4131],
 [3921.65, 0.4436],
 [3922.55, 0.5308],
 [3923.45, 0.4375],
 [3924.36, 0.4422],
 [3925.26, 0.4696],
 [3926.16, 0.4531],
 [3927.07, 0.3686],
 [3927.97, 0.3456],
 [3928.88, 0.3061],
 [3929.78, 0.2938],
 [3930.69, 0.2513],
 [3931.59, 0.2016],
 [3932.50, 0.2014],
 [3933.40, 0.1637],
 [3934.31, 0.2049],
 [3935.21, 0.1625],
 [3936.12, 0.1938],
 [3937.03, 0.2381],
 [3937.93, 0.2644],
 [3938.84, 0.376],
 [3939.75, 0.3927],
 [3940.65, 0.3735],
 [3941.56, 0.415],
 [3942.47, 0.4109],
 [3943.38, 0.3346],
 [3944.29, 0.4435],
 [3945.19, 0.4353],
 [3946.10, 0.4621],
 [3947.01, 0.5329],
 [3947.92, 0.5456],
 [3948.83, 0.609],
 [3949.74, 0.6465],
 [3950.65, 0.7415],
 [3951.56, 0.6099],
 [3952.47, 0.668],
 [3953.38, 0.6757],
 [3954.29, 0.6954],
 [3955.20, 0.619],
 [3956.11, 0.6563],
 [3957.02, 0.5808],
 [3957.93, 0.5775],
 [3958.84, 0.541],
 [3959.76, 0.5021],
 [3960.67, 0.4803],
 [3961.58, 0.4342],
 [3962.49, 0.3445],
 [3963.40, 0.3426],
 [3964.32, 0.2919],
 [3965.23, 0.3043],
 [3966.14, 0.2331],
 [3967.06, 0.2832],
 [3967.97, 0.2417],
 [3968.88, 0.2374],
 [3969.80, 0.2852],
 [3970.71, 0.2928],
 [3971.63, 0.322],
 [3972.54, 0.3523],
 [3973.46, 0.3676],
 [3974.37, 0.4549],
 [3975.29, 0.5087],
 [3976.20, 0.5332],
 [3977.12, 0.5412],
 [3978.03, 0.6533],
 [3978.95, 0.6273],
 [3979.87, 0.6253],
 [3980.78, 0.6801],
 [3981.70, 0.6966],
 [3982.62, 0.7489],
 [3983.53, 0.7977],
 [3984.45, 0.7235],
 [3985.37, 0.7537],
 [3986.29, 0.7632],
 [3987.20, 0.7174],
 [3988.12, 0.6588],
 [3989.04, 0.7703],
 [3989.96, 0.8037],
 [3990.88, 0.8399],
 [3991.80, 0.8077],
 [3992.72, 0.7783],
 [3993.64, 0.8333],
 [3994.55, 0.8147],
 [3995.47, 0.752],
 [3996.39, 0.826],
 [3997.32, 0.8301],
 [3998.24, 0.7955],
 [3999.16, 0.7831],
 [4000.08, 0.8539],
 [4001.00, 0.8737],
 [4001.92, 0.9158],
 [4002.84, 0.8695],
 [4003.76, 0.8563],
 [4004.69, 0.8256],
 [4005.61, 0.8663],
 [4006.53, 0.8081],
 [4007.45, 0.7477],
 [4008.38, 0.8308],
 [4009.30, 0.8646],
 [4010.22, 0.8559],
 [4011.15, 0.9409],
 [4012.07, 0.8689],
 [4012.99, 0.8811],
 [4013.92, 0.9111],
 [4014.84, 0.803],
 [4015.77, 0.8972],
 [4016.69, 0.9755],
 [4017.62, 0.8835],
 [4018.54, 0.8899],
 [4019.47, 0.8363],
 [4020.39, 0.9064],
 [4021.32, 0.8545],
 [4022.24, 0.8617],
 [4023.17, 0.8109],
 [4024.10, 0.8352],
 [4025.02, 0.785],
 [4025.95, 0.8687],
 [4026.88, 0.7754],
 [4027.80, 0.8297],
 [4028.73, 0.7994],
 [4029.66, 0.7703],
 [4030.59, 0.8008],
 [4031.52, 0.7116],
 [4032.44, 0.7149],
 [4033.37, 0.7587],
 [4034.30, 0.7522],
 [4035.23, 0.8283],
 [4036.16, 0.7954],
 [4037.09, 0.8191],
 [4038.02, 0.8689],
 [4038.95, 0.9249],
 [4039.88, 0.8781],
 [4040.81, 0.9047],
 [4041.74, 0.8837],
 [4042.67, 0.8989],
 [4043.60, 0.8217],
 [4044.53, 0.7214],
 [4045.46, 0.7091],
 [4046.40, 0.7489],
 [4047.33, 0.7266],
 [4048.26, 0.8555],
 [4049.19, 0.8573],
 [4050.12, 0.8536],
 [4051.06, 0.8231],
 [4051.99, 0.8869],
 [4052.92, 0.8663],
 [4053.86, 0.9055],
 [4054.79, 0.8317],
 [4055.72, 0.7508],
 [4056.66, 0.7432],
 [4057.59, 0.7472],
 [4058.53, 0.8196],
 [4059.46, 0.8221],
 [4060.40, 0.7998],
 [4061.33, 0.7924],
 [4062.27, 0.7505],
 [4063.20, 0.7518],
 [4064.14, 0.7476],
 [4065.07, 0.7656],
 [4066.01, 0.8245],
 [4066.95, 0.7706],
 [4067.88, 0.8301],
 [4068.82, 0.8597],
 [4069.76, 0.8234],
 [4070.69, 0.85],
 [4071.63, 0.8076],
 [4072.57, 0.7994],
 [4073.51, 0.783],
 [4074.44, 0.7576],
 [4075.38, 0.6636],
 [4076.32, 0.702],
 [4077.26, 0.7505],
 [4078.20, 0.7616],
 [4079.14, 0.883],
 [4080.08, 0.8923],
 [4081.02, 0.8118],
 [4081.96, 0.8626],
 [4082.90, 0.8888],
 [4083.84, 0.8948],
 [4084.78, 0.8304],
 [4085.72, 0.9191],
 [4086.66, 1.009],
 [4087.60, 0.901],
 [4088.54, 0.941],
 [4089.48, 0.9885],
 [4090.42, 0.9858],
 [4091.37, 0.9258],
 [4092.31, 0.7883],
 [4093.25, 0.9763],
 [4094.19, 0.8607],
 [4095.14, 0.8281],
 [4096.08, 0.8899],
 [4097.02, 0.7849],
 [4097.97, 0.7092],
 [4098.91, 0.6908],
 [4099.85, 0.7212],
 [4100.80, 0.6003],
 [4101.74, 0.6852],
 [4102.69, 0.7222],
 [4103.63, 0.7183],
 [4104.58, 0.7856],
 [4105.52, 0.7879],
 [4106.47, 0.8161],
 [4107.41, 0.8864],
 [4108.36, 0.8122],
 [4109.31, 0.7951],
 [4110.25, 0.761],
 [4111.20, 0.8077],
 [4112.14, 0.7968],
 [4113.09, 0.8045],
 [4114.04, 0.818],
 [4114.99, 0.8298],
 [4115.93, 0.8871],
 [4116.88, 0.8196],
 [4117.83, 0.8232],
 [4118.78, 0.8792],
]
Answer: 1.9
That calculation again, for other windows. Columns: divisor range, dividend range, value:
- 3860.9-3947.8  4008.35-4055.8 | 2.01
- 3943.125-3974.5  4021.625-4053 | 1.84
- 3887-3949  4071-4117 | 1.93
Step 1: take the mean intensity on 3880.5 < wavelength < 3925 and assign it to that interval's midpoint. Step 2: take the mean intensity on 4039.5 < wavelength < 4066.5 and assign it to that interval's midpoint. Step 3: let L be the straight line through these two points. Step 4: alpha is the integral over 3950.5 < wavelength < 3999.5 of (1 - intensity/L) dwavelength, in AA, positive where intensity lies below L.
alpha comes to 5.5 AA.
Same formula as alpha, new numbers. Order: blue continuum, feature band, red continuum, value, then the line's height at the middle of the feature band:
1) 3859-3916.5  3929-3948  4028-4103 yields 8.3 AA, 0.572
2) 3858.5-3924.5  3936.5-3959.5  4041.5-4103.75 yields 2.8 AA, 0.583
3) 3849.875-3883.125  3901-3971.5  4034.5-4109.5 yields 9.5 AA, 0.53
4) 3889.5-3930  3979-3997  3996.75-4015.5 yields 0.8 AA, 0.787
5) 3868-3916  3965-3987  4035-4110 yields 4.8 AA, 0.642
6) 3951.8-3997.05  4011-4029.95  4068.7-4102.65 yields -5.0 AA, 0.679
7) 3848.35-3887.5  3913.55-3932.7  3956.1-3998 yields 1.2 AA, 0.479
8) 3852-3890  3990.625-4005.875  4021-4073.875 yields -3.0 AA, 0.694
